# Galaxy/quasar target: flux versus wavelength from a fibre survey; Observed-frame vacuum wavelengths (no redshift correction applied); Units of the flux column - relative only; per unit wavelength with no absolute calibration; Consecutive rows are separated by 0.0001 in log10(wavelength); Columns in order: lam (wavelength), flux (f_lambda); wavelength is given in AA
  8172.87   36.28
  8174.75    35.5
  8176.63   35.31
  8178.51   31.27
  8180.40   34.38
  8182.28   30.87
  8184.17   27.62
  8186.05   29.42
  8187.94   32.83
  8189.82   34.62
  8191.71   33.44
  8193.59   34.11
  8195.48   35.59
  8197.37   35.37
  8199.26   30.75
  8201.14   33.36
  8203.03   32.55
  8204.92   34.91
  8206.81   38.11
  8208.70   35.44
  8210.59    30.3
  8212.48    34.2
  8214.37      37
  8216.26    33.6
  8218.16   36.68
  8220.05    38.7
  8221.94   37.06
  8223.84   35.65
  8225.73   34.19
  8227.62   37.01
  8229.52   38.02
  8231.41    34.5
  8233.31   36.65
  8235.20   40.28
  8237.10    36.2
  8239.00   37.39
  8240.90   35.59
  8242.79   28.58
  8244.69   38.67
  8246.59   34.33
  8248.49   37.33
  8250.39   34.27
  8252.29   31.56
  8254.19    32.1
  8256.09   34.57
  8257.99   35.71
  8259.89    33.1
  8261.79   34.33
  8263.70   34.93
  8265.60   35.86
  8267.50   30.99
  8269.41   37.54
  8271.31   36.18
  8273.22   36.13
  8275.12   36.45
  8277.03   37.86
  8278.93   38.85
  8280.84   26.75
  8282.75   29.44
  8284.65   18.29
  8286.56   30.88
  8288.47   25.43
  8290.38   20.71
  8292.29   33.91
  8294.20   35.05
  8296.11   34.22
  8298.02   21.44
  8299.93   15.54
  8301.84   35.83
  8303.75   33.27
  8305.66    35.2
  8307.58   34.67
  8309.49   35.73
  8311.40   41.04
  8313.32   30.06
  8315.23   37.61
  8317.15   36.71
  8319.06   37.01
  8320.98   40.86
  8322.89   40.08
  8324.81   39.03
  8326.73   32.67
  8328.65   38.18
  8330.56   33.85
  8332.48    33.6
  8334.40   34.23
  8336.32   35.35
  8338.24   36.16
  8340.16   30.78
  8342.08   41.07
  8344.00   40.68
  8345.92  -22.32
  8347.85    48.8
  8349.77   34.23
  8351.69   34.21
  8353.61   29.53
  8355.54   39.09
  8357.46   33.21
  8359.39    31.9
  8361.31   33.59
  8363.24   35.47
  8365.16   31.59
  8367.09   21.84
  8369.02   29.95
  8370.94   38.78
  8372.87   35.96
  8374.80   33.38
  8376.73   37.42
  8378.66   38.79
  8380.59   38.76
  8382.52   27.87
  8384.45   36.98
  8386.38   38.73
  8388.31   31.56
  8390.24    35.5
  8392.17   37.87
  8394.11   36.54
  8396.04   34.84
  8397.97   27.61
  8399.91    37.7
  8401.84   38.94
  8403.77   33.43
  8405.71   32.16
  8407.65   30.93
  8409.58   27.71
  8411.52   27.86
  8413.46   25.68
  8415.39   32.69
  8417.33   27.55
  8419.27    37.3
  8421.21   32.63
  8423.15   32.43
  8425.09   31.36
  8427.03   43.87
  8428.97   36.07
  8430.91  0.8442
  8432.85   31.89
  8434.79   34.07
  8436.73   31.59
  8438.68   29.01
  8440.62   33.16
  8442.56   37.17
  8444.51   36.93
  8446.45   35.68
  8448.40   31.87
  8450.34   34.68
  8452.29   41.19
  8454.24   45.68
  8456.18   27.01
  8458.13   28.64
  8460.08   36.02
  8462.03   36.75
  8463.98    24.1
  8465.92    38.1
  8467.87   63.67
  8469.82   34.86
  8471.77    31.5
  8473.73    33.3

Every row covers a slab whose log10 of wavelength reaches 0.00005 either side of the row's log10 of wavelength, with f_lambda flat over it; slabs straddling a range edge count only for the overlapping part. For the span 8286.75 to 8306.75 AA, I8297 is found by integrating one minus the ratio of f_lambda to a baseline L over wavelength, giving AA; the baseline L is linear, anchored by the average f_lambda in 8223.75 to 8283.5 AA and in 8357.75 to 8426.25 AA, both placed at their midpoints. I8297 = 3.1 AA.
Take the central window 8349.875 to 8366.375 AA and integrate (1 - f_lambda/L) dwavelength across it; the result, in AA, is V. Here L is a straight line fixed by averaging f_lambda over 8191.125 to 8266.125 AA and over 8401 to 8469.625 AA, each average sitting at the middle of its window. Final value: 0.3 AA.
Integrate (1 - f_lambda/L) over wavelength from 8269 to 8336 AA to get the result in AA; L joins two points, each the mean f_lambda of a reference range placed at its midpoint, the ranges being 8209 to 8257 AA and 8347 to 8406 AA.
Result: 3.4 AA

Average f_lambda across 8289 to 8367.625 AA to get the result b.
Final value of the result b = 32.8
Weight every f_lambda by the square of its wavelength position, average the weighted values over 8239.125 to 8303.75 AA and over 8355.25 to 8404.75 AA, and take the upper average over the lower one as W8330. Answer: 1.10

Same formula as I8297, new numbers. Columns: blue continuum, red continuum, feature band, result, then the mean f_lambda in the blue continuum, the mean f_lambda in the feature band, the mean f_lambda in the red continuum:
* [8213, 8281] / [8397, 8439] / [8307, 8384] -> -2.5 AA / 35.5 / 34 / 31.1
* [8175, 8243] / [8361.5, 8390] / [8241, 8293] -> 2.4 AA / 34.6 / 32.8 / 34.1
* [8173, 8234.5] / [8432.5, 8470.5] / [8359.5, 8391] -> 1.1 AA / 34.4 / 34.1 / 35.7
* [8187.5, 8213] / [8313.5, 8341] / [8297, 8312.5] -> 1.8 AA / 34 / 31.6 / 36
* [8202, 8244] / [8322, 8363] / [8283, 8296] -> 2.4 AA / 35.6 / 27.9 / 33.3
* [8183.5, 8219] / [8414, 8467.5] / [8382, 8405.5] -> -1.1 AA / 33.7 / 34.8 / 33.2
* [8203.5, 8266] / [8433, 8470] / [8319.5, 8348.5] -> 1.7 AA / 35.3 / 33.4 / 35.7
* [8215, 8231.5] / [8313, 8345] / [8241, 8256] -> 1.0 AA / 36.3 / 34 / 36.4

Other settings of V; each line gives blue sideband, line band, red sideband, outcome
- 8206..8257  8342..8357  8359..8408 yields 1.9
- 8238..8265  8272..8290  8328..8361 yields 1.6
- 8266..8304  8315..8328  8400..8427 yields -2.7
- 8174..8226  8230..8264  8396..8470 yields -1.2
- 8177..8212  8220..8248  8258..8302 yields -3.3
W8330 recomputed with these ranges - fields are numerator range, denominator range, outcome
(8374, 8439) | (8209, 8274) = 0.97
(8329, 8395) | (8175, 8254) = 1.00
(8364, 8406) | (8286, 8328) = 1.06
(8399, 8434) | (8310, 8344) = 0.87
